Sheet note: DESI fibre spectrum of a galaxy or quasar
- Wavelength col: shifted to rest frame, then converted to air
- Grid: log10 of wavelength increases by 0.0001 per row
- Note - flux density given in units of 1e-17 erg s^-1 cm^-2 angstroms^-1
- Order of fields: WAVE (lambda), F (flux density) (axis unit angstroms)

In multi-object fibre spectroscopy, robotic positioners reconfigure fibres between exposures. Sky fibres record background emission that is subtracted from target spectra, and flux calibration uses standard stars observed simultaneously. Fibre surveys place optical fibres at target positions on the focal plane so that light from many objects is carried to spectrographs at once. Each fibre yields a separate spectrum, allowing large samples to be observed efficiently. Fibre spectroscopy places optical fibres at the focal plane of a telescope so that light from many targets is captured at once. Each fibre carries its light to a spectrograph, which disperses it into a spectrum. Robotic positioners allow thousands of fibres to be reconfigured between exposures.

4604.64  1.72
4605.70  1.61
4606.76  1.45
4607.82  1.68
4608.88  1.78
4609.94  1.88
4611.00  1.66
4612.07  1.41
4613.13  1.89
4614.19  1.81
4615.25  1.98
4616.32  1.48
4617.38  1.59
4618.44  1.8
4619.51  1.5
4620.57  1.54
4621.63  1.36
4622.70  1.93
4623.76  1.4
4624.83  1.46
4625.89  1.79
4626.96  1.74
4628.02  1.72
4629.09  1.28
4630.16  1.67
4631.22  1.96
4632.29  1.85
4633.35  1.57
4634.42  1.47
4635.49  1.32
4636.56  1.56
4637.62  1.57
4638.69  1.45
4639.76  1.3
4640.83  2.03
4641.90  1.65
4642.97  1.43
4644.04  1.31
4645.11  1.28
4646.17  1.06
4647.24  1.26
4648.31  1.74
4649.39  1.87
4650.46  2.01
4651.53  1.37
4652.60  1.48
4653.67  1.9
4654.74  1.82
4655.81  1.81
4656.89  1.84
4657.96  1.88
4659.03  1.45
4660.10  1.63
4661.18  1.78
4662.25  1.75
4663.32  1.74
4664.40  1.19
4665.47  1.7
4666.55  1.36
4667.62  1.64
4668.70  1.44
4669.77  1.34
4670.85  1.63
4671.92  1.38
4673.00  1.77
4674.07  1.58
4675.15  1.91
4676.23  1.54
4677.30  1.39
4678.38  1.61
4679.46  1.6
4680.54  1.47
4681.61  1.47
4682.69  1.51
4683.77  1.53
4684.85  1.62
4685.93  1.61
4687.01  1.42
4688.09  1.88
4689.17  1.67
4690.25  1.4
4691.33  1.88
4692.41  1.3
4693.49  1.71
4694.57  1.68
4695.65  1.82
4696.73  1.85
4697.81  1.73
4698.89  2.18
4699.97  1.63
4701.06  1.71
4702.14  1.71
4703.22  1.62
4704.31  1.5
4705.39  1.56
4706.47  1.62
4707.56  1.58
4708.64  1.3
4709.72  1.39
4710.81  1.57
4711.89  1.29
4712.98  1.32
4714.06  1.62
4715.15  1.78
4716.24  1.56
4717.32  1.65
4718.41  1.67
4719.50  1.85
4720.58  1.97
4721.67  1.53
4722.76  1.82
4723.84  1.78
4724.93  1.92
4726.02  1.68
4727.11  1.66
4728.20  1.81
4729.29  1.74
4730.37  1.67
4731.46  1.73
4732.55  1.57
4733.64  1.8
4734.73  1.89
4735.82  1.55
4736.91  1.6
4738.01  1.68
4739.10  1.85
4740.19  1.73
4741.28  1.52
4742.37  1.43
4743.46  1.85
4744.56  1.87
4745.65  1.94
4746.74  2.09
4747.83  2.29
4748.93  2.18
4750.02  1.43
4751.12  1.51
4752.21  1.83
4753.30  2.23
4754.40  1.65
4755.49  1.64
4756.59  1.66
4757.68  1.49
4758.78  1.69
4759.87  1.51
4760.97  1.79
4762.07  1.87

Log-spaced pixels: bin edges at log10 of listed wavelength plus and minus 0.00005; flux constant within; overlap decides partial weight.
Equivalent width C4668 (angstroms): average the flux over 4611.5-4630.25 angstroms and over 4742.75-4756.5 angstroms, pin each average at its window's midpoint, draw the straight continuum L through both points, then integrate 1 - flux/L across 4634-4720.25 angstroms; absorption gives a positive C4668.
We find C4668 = 6.8 angstroms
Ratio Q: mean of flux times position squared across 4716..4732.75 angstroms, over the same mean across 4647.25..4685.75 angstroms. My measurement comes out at 1.1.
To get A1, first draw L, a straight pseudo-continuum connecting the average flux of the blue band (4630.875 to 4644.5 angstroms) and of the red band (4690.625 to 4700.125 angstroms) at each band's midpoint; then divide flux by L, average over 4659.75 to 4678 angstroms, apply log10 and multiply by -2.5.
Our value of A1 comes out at 0.06 mag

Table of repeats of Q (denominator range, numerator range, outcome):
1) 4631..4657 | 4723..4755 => 1.16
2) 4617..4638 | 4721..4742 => 1.11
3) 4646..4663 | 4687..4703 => 1.04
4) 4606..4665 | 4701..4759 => 1.09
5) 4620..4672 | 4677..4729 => 1.06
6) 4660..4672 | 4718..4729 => 1.17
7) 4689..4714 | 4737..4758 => 1.13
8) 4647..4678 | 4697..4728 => 1.04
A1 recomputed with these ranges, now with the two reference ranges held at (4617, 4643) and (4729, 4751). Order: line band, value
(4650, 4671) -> 0.01 mag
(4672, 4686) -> 0.06 mag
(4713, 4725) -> 0.01 mag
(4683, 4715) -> 0.06 mag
